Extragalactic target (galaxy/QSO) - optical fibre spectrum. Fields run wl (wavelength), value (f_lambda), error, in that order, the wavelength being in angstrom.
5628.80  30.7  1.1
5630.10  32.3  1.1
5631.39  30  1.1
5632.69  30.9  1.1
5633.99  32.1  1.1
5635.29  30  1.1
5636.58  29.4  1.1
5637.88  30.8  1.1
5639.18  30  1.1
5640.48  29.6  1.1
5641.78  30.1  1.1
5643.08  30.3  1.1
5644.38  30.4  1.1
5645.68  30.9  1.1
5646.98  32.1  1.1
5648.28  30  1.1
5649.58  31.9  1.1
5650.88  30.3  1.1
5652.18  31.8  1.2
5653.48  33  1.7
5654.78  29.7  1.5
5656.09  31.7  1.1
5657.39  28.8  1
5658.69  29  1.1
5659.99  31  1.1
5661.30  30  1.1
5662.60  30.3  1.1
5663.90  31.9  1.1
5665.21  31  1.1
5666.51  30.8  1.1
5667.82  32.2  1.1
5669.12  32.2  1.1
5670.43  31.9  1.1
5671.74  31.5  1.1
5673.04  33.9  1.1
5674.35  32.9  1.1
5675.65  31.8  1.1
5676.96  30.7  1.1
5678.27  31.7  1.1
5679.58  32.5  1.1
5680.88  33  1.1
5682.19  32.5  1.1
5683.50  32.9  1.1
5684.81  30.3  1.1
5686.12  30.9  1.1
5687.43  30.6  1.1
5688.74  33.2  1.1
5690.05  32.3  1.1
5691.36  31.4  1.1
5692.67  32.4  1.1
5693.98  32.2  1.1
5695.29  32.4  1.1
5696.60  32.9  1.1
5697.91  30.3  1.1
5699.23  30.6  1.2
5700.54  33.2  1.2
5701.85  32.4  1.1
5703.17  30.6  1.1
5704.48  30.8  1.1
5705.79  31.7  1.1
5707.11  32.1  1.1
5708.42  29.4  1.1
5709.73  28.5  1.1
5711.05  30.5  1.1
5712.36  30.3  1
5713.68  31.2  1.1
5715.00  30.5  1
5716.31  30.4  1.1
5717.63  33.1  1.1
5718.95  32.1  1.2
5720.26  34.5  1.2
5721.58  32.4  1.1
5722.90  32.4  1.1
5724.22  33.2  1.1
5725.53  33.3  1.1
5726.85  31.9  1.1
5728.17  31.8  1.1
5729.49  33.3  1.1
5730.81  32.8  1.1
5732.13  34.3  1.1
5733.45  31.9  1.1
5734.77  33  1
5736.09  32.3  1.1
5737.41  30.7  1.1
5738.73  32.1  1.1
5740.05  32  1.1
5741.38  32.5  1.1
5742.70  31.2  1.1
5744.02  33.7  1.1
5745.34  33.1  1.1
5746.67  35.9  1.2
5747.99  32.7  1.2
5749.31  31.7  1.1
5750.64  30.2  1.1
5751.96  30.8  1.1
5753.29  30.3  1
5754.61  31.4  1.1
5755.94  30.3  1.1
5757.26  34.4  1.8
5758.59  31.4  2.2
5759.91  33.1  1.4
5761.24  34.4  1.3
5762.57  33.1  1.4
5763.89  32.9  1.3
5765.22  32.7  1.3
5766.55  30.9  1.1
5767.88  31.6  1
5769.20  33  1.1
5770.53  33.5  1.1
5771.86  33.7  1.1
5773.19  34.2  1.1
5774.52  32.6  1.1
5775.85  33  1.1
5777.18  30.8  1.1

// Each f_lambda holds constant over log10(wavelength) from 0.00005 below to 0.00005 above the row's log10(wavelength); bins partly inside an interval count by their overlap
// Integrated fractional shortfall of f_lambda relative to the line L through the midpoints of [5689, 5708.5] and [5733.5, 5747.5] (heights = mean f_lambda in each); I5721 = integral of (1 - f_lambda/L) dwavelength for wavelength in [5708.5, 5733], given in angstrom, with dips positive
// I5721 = 0.2 angstrom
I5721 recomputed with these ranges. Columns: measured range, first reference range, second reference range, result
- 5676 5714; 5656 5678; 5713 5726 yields 0.4 angstrom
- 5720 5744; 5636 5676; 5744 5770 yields -0.4 angstrom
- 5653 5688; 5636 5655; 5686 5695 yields 0.0 angstrom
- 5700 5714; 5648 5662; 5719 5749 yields 0.5 angstrom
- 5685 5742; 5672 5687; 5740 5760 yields 0.4 angstrom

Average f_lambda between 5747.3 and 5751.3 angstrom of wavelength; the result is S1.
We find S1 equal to 31.6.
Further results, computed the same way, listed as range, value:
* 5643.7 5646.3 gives 30.6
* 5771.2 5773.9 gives 33.9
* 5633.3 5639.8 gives 30.5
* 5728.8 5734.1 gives 33.1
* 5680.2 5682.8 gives 32.8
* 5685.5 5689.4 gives 31.6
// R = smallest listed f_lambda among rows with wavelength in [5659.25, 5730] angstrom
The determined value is 28.5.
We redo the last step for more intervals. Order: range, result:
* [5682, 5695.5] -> 30.3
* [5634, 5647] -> 29.4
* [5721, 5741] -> 30.7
